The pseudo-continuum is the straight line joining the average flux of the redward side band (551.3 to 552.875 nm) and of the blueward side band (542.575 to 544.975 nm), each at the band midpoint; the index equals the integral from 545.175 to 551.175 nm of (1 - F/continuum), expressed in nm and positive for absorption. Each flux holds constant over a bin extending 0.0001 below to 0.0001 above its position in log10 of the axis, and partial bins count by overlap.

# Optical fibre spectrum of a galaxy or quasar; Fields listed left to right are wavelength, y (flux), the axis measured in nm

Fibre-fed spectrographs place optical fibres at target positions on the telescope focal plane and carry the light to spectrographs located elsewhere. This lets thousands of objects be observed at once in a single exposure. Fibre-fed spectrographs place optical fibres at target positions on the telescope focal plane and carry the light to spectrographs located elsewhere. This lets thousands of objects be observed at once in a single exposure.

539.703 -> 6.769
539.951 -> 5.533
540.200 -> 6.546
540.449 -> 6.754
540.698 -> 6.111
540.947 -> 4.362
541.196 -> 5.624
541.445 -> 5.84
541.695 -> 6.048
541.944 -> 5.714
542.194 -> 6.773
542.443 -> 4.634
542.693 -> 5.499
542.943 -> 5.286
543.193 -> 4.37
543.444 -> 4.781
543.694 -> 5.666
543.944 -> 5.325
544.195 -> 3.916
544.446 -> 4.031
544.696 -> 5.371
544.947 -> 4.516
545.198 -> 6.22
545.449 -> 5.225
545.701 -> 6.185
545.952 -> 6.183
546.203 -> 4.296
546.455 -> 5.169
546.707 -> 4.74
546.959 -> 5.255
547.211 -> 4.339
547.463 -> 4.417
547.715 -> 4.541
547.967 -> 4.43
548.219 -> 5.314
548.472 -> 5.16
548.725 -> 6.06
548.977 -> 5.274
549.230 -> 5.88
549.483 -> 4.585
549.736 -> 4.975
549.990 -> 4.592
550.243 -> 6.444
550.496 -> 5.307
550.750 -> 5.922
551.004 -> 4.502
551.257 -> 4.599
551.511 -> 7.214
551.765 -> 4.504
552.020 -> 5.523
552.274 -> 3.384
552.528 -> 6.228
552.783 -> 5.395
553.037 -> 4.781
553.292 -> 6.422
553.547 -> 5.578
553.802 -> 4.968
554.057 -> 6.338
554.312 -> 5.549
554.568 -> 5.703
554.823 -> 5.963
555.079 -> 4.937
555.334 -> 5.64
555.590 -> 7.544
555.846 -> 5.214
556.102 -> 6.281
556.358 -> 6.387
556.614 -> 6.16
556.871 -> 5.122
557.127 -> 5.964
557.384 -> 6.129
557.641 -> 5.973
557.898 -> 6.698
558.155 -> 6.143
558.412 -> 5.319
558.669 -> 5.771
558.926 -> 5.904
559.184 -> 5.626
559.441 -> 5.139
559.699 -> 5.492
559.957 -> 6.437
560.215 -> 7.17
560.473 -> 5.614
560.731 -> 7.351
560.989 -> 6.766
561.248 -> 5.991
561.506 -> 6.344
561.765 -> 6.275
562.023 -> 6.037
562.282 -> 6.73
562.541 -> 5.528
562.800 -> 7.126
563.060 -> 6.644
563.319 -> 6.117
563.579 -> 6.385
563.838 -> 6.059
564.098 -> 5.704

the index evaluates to -0.08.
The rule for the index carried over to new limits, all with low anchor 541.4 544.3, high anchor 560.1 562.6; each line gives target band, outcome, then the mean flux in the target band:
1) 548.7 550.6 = 0.12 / 5.36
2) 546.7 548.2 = 0.25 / 4.66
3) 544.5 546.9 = 0.09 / 5.28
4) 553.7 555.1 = 0.08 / 5.63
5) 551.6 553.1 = 0.21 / 5.03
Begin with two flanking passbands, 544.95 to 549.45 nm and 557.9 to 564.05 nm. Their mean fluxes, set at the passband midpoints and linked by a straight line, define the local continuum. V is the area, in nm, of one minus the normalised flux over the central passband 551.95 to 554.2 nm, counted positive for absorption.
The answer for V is 0.08 nm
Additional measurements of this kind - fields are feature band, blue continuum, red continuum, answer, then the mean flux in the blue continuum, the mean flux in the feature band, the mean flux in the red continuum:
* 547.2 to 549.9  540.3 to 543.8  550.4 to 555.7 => 0.25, 5.54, 5.02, 5.52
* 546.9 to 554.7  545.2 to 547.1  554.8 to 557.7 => 0.49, 5.34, 5.27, 5.94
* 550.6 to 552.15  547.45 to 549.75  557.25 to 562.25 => 0.00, 5.1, 5.37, 6.13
